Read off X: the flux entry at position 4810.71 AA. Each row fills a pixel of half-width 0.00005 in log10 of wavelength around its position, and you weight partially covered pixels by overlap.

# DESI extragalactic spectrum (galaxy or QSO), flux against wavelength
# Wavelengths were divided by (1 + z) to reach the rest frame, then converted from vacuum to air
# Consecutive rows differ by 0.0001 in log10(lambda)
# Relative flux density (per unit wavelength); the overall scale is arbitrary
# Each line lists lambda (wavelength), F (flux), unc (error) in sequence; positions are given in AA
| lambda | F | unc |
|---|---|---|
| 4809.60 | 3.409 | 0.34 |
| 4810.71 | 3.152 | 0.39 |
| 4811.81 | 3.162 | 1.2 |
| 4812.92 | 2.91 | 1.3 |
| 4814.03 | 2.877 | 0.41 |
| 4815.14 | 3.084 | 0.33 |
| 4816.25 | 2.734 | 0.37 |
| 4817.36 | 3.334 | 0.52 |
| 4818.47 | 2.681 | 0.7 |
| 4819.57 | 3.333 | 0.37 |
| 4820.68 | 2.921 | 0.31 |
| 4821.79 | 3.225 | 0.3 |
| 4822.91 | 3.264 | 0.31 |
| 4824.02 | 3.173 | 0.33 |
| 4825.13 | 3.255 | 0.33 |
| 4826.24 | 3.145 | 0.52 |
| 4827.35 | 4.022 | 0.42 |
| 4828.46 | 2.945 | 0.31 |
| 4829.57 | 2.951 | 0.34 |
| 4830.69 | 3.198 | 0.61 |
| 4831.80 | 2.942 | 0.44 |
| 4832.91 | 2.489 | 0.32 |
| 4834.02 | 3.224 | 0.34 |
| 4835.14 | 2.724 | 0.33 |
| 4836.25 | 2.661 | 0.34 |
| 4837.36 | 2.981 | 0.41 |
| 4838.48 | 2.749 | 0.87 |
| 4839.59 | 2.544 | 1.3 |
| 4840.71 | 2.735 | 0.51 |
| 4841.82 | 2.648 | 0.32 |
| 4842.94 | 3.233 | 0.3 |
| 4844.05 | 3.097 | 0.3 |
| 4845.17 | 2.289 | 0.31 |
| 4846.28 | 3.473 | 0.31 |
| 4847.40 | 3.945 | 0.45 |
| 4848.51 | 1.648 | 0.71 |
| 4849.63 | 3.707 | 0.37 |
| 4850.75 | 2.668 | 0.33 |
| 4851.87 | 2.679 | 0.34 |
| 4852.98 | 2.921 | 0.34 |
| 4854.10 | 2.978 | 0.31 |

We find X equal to 3.152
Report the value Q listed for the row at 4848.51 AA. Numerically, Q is 1.648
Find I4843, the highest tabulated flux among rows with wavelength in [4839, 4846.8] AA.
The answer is 3.473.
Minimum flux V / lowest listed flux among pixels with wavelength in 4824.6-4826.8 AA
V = 3.145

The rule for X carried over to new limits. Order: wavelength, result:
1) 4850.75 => 2.668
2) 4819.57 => 3.333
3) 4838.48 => 2.749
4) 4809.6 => 3.409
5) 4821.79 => 3.225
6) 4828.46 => 2.945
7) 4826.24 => 3.145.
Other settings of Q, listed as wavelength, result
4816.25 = 2.734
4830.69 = 3.198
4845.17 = 2.289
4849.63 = 3.707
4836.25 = 2.661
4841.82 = 2.648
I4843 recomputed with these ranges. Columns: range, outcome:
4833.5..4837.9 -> 3.224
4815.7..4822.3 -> 3.334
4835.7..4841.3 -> 2.981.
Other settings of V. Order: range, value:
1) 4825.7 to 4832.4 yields 2.942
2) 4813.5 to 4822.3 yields 2.681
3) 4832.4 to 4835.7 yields 2.489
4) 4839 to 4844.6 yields 2.544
